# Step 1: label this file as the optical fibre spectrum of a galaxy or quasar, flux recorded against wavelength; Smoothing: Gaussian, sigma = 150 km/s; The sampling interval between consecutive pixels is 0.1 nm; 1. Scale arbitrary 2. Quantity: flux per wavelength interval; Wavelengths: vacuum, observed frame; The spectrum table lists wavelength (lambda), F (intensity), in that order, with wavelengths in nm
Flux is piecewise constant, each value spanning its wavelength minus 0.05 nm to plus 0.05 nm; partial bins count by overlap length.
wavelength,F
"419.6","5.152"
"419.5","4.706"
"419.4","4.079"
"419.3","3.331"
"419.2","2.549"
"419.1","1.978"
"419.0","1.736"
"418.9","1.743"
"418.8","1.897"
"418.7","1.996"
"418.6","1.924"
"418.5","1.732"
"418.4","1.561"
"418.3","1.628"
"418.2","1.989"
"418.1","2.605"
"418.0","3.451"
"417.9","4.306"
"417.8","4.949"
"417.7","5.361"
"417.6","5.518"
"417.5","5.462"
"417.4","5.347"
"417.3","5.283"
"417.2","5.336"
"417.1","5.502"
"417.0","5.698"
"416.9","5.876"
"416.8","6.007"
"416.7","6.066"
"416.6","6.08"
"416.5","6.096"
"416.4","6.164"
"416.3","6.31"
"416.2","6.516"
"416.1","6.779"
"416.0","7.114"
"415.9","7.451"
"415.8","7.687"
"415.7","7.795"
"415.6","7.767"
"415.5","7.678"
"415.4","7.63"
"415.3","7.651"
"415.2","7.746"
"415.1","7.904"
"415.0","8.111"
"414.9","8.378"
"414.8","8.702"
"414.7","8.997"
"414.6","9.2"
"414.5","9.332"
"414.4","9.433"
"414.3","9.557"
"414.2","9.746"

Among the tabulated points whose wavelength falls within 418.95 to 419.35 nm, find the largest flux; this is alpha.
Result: 3.331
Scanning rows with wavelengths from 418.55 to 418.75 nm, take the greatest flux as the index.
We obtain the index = 1.996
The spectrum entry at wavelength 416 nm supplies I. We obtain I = 7.114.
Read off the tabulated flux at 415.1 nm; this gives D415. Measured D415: 7.904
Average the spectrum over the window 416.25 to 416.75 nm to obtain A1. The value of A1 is 6.14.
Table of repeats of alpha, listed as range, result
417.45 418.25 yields 5.518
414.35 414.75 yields 9.433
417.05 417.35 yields 5.502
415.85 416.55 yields 7.451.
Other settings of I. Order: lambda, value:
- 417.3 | 5.283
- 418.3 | 1.628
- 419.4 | 4.079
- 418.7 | 1.996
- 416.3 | 6.31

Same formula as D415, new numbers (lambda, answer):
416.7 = 6.066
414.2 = 9.746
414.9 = 8.378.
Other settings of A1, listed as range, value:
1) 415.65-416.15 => 7.37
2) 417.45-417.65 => 5.49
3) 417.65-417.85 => 5.16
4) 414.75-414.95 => 8.54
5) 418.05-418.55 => 1.9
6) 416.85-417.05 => 5.79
